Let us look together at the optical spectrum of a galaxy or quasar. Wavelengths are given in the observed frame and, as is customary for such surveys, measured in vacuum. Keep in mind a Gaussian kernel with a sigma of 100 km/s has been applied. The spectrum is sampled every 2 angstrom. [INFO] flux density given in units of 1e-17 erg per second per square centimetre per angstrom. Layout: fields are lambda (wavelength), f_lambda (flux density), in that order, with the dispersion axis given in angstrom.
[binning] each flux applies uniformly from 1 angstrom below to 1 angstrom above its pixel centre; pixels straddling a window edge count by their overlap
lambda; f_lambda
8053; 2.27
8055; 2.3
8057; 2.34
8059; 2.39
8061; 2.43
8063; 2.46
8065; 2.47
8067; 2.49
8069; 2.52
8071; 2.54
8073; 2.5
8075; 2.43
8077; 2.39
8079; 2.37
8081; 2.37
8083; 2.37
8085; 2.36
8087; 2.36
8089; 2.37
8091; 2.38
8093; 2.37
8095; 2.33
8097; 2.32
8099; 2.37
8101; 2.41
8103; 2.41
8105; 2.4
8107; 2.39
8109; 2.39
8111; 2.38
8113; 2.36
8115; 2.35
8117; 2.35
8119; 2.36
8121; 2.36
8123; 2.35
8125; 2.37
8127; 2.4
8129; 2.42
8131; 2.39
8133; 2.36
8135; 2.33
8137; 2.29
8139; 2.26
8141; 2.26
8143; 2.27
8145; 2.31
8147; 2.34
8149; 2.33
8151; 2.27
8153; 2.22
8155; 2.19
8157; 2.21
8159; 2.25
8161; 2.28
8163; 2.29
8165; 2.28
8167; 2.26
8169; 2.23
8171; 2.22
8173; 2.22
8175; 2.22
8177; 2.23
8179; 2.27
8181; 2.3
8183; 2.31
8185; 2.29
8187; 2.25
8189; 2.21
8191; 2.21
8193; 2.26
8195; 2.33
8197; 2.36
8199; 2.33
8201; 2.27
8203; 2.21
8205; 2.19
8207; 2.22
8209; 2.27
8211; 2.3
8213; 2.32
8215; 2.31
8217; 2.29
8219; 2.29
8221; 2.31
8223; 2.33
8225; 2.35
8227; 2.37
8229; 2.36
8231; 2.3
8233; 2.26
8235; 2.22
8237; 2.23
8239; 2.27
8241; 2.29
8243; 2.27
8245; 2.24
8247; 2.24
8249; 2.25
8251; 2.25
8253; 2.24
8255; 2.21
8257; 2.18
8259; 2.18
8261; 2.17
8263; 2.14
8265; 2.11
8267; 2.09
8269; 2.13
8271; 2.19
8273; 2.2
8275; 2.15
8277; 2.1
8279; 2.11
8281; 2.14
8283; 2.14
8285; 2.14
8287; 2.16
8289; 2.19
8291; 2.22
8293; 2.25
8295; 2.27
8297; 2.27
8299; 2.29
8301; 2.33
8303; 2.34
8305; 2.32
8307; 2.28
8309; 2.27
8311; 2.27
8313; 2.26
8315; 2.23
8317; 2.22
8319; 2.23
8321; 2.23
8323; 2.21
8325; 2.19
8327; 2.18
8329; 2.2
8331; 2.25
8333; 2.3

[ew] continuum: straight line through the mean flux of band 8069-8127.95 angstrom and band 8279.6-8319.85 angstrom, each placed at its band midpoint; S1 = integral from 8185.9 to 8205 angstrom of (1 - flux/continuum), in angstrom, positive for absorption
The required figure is 0.4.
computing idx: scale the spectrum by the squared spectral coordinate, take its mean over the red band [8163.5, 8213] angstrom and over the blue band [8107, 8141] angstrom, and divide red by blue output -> 0.98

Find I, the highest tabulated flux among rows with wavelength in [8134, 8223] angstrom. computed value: 2.36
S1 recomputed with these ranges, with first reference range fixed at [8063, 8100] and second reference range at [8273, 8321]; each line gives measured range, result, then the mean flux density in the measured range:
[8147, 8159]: 0.5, 2.25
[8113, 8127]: 0.1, 2.36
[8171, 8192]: 0.7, 2.25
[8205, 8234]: -0.1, 2.3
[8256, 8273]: 0.8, 2.15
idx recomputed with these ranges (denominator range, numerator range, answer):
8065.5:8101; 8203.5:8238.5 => 0.98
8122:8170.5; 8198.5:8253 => 1.01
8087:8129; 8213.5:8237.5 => 1.00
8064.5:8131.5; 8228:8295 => 0.96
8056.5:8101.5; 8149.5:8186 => 0.96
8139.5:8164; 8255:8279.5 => 0.97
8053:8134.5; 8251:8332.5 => 0.97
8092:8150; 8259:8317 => 0.98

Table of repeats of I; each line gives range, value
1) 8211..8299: 2.37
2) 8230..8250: 2.3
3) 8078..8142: 2.42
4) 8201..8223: 2.33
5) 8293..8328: 2.34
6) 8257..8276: 2.2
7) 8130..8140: 2.39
